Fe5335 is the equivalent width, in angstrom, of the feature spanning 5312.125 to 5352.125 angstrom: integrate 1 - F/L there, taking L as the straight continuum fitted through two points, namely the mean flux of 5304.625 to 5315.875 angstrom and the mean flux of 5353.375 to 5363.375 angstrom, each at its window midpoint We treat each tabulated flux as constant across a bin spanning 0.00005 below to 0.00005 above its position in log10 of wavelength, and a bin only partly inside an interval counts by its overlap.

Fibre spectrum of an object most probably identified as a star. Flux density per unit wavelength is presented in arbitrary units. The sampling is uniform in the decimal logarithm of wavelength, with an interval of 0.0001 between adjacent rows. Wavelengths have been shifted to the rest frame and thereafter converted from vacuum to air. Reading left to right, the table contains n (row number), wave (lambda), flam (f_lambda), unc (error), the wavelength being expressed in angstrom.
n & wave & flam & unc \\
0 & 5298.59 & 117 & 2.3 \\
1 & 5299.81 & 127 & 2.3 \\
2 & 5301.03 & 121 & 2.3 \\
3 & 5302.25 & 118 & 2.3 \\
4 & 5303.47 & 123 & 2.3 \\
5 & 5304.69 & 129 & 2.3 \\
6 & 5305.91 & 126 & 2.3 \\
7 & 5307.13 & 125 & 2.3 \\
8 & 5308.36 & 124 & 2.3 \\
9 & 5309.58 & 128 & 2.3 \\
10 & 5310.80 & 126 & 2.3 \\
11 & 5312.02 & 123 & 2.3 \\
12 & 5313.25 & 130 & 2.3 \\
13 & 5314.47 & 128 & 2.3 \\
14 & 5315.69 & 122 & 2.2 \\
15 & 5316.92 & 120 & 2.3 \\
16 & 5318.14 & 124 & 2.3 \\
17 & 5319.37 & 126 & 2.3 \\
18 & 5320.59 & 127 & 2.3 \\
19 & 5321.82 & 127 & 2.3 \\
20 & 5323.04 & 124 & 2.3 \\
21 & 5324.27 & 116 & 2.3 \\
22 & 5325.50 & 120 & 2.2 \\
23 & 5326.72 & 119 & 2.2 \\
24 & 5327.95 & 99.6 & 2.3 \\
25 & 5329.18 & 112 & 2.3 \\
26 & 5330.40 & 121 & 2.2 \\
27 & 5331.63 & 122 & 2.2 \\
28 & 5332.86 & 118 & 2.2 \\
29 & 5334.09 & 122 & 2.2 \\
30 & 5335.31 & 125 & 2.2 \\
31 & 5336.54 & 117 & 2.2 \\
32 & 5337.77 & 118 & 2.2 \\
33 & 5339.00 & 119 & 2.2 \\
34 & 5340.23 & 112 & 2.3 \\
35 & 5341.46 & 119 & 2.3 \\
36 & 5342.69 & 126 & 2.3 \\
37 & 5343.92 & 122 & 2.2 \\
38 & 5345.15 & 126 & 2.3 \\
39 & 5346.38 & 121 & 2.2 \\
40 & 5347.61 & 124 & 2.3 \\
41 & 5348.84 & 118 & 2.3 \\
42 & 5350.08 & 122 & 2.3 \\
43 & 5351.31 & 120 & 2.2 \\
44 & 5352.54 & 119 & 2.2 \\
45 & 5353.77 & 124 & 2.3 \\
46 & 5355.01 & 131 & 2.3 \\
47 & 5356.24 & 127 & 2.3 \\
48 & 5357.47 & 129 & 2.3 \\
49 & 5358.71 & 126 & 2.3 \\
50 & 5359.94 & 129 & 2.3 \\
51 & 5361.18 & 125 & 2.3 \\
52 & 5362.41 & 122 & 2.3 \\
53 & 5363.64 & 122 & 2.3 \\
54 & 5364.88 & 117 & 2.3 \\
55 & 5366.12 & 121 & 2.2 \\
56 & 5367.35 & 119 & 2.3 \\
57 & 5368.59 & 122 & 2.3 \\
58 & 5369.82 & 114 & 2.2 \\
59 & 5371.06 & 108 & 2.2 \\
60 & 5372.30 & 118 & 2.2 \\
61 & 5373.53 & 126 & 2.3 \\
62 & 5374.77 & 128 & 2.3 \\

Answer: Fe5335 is 1.7 angstrom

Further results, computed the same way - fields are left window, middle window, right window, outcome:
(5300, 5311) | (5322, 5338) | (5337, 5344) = 0.33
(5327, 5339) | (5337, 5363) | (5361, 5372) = -1.05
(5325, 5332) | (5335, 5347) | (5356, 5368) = -0.20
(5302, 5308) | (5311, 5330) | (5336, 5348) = 0.24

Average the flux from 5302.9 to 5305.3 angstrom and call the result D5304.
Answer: 126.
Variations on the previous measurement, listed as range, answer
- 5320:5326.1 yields 123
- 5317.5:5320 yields 125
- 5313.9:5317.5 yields 123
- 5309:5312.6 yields 126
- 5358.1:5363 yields 126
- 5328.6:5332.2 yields 119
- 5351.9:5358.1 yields 126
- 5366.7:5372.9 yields 116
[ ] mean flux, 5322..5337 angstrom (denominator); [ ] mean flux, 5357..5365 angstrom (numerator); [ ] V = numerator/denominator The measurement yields 1.1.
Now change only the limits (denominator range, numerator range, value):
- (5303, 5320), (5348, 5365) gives 0.99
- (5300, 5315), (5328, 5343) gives 0.95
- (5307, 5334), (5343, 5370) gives 1.01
